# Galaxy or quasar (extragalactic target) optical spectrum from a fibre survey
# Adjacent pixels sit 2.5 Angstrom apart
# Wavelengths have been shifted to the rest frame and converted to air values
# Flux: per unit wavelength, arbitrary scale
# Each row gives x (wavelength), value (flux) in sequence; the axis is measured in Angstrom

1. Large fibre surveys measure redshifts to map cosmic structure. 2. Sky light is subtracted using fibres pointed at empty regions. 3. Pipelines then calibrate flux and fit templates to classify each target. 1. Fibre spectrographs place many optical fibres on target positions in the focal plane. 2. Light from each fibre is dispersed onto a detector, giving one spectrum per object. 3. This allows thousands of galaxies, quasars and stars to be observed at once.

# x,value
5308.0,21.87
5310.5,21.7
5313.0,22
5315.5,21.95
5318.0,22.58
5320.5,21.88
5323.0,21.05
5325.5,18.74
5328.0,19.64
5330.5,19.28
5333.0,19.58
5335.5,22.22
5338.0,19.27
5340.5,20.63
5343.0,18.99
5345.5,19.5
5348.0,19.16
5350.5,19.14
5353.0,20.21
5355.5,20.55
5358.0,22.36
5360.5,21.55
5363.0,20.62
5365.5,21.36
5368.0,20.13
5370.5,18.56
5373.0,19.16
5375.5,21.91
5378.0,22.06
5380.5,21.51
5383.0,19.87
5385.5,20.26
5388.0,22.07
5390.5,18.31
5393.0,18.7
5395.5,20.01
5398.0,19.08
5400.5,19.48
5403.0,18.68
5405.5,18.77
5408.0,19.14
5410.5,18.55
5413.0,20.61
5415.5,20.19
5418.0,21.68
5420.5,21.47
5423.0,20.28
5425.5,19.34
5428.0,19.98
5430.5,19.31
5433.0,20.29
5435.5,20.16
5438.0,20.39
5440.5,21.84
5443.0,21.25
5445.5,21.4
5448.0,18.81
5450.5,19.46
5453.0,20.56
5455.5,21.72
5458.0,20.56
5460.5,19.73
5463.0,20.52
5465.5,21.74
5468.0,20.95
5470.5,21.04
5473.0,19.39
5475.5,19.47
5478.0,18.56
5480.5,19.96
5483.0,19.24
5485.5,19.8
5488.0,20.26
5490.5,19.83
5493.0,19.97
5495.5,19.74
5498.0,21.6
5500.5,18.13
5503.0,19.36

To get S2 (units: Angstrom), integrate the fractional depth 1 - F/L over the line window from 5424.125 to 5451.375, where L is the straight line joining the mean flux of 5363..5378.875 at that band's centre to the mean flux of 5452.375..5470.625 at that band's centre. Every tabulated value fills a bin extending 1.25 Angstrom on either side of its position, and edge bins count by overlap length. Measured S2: 0.7 Angstrom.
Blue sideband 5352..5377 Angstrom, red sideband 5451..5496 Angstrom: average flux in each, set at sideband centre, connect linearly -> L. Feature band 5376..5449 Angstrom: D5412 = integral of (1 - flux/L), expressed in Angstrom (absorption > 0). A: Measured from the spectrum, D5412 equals 1.1 Angstrom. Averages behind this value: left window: 20.7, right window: 20.2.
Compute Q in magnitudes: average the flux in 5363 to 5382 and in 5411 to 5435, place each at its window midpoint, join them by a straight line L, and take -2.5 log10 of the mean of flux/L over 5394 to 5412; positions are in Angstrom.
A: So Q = 0.072 mag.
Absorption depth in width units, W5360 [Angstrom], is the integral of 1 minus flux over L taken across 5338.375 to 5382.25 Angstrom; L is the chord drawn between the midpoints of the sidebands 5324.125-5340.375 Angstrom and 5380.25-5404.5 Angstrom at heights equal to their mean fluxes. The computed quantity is -1.36 Angstrom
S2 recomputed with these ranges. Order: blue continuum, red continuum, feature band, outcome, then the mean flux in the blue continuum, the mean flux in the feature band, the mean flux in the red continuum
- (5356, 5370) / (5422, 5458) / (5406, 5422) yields 0.29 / 21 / 20.2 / 20.4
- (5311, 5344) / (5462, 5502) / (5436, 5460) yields -0.57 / 20.6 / 20.6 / 20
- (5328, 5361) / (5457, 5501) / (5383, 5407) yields 0.72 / 20.1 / 19.5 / 20.1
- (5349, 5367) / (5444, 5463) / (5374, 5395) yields 0.12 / 20.8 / 20.5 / 20.3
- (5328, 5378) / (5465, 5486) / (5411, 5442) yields -0.53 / 20.3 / 20.4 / 20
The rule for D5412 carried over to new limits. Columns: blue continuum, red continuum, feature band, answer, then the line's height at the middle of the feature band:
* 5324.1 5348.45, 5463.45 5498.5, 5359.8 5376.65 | -0.53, 19.8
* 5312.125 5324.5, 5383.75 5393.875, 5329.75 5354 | 1.57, 21.2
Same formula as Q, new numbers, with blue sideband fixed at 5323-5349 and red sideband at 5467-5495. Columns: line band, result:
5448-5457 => -0.03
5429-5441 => -0.03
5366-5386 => -0.04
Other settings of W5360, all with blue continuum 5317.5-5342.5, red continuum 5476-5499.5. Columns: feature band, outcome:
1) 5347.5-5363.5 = -0.2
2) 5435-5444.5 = -0.5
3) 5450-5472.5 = -0.9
